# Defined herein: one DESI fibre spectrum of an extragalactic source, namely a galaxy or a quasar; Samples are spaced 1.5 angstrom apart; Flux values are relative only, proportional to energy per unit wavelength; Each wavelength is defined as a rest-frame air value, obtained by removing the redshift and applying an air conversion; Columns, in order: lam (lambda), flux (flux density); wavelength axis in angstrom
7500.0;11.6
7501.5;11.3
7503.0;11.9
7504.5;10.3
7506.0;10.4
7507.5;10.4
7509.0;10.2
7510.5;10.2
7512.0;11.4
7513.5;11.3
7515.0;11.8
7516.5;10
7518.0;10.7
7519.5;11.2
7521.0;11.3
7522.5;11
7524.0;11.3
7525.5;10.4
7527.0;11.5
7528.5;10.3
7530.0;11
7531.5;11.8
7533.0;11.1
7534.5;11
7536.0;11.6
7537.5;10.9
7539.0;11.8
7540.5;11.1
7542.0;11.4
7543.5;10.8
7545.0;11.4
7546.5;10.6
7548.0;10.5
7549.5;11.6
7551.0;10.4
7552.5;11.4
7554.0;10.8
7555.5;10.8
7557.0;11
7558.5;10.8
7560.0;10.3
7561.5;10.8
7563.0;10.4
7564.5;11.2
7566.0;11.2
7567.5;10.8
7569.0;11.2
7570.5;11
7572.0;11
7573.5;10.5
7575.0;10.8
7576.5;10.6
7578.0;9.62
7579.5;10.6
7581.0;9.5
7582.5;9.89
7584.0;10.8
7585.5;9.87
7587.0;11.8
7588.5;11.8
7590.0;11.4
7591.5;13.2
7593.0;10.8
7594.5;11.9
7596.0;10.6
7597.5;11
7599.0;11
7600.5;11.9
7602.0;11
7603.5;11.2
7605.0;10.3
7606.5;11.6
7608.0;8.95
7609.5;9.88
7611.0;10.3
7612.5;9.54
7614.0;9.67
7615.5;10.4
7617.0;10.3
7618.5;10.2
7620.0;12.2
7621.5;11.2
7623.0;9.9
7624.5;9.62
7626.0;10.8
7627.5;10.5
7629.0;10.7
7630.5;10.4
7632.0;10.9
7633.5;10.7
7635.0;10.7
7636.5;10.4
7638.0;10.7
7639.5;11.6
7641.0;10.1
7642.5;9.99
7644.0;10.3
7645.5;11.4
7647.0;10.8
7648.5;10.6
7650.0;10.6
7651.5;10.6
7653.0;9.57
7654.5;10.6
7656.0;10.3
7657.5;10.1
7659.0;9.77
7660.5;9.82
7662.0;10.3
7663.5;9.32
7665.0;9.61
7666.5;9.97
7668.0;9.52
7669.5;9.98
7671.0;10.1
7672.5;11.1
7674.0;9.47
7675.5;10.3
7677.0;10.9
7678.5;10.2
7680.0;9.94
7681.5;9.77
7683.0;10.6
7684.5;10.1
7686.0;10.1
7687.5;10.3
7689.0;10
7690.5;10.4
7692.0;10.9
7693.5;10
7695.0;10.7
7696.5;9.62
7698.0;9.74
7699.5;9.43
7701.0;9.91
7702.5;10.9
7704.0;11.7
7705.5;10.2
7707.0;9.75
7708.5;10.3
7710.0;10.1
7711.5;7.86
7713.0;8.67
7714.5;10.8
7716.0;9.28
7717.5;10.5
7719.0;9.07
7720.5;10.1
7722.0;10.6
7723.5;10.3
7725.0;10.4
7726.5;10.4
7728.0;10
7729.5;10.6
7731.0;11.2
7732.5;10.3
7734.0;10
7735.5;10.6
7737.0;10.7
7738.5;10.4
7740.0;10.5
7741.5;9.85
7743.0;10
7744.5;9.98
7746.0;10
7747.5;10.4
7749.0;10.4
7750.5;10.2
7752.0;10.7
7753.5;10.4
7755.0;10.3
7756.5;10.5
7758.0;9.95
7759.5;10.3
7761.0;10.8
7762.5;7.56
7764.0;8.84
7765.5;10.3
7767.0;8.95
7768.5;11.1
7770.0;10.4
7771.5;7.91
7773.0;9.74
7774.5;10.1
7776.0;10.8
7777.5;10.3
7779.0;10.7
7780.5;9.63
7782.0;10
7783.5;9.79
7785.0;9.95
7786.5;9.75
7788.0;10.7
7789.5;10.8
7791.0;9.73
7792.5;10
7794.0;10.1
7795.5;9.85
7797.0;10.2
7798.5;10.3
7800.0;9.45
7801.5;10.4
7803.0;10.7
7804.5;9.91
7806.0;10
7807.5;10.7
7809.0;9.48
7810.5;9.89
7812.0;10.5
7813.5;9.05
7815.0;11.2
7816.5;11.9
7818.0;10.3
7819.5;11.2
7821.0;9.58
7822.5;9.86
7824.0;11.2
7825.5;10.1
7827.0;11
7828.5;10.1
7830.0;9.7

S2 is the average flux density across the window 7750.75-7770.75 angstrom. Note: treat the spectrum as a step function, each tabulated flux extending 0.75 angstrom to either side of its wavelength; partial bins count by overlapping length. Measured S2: 10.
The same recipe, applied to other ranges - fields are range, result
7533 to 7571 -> 11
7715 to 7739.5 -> 10.3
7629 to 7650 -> 10.7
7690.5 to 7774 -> 10.1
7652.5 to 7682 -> 10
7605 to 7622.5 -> 10.4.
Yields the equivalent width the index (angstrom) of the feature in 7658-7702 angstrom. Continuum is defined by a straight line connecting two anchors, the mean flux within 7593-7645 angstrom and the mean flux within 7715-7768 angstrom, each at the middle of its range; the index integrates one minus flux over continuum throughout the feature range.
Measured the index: 1.28 angstrom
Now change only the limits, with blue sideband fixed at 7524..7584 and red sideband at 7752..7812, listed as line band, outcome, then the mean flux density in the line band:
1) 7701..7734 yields 0.4 angstrom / 10.1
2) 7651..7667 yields 0.7 angstrom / 9.99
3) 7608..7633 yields 0.6 angstrom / 10.4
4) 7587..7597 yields -0.8 angstrom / 11.6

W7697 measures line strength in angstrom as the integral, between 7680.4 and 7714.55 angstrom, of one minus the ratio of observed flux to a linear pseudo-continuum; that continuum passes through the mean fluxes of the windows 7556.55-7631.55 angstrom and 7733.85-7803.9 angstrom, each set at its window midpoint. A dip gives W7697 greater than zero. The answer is 0.9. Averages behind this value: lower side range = 10.7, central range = 10.1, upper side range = 10.1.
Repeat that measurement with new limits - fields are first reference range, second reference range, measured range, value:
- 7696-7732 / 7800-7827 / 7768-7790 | 0.3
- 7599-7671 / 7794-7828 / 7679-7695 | 0.2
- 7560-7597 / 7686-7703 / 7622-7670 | 0.6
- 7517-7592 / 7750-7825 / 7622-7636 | 0.3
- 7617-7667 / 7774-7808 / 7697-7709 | 0.1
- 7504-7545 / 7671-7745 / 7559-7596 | -0.4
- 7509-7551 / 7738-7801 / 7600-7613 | 0.3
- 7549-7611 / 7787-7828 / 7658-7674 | 1.1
